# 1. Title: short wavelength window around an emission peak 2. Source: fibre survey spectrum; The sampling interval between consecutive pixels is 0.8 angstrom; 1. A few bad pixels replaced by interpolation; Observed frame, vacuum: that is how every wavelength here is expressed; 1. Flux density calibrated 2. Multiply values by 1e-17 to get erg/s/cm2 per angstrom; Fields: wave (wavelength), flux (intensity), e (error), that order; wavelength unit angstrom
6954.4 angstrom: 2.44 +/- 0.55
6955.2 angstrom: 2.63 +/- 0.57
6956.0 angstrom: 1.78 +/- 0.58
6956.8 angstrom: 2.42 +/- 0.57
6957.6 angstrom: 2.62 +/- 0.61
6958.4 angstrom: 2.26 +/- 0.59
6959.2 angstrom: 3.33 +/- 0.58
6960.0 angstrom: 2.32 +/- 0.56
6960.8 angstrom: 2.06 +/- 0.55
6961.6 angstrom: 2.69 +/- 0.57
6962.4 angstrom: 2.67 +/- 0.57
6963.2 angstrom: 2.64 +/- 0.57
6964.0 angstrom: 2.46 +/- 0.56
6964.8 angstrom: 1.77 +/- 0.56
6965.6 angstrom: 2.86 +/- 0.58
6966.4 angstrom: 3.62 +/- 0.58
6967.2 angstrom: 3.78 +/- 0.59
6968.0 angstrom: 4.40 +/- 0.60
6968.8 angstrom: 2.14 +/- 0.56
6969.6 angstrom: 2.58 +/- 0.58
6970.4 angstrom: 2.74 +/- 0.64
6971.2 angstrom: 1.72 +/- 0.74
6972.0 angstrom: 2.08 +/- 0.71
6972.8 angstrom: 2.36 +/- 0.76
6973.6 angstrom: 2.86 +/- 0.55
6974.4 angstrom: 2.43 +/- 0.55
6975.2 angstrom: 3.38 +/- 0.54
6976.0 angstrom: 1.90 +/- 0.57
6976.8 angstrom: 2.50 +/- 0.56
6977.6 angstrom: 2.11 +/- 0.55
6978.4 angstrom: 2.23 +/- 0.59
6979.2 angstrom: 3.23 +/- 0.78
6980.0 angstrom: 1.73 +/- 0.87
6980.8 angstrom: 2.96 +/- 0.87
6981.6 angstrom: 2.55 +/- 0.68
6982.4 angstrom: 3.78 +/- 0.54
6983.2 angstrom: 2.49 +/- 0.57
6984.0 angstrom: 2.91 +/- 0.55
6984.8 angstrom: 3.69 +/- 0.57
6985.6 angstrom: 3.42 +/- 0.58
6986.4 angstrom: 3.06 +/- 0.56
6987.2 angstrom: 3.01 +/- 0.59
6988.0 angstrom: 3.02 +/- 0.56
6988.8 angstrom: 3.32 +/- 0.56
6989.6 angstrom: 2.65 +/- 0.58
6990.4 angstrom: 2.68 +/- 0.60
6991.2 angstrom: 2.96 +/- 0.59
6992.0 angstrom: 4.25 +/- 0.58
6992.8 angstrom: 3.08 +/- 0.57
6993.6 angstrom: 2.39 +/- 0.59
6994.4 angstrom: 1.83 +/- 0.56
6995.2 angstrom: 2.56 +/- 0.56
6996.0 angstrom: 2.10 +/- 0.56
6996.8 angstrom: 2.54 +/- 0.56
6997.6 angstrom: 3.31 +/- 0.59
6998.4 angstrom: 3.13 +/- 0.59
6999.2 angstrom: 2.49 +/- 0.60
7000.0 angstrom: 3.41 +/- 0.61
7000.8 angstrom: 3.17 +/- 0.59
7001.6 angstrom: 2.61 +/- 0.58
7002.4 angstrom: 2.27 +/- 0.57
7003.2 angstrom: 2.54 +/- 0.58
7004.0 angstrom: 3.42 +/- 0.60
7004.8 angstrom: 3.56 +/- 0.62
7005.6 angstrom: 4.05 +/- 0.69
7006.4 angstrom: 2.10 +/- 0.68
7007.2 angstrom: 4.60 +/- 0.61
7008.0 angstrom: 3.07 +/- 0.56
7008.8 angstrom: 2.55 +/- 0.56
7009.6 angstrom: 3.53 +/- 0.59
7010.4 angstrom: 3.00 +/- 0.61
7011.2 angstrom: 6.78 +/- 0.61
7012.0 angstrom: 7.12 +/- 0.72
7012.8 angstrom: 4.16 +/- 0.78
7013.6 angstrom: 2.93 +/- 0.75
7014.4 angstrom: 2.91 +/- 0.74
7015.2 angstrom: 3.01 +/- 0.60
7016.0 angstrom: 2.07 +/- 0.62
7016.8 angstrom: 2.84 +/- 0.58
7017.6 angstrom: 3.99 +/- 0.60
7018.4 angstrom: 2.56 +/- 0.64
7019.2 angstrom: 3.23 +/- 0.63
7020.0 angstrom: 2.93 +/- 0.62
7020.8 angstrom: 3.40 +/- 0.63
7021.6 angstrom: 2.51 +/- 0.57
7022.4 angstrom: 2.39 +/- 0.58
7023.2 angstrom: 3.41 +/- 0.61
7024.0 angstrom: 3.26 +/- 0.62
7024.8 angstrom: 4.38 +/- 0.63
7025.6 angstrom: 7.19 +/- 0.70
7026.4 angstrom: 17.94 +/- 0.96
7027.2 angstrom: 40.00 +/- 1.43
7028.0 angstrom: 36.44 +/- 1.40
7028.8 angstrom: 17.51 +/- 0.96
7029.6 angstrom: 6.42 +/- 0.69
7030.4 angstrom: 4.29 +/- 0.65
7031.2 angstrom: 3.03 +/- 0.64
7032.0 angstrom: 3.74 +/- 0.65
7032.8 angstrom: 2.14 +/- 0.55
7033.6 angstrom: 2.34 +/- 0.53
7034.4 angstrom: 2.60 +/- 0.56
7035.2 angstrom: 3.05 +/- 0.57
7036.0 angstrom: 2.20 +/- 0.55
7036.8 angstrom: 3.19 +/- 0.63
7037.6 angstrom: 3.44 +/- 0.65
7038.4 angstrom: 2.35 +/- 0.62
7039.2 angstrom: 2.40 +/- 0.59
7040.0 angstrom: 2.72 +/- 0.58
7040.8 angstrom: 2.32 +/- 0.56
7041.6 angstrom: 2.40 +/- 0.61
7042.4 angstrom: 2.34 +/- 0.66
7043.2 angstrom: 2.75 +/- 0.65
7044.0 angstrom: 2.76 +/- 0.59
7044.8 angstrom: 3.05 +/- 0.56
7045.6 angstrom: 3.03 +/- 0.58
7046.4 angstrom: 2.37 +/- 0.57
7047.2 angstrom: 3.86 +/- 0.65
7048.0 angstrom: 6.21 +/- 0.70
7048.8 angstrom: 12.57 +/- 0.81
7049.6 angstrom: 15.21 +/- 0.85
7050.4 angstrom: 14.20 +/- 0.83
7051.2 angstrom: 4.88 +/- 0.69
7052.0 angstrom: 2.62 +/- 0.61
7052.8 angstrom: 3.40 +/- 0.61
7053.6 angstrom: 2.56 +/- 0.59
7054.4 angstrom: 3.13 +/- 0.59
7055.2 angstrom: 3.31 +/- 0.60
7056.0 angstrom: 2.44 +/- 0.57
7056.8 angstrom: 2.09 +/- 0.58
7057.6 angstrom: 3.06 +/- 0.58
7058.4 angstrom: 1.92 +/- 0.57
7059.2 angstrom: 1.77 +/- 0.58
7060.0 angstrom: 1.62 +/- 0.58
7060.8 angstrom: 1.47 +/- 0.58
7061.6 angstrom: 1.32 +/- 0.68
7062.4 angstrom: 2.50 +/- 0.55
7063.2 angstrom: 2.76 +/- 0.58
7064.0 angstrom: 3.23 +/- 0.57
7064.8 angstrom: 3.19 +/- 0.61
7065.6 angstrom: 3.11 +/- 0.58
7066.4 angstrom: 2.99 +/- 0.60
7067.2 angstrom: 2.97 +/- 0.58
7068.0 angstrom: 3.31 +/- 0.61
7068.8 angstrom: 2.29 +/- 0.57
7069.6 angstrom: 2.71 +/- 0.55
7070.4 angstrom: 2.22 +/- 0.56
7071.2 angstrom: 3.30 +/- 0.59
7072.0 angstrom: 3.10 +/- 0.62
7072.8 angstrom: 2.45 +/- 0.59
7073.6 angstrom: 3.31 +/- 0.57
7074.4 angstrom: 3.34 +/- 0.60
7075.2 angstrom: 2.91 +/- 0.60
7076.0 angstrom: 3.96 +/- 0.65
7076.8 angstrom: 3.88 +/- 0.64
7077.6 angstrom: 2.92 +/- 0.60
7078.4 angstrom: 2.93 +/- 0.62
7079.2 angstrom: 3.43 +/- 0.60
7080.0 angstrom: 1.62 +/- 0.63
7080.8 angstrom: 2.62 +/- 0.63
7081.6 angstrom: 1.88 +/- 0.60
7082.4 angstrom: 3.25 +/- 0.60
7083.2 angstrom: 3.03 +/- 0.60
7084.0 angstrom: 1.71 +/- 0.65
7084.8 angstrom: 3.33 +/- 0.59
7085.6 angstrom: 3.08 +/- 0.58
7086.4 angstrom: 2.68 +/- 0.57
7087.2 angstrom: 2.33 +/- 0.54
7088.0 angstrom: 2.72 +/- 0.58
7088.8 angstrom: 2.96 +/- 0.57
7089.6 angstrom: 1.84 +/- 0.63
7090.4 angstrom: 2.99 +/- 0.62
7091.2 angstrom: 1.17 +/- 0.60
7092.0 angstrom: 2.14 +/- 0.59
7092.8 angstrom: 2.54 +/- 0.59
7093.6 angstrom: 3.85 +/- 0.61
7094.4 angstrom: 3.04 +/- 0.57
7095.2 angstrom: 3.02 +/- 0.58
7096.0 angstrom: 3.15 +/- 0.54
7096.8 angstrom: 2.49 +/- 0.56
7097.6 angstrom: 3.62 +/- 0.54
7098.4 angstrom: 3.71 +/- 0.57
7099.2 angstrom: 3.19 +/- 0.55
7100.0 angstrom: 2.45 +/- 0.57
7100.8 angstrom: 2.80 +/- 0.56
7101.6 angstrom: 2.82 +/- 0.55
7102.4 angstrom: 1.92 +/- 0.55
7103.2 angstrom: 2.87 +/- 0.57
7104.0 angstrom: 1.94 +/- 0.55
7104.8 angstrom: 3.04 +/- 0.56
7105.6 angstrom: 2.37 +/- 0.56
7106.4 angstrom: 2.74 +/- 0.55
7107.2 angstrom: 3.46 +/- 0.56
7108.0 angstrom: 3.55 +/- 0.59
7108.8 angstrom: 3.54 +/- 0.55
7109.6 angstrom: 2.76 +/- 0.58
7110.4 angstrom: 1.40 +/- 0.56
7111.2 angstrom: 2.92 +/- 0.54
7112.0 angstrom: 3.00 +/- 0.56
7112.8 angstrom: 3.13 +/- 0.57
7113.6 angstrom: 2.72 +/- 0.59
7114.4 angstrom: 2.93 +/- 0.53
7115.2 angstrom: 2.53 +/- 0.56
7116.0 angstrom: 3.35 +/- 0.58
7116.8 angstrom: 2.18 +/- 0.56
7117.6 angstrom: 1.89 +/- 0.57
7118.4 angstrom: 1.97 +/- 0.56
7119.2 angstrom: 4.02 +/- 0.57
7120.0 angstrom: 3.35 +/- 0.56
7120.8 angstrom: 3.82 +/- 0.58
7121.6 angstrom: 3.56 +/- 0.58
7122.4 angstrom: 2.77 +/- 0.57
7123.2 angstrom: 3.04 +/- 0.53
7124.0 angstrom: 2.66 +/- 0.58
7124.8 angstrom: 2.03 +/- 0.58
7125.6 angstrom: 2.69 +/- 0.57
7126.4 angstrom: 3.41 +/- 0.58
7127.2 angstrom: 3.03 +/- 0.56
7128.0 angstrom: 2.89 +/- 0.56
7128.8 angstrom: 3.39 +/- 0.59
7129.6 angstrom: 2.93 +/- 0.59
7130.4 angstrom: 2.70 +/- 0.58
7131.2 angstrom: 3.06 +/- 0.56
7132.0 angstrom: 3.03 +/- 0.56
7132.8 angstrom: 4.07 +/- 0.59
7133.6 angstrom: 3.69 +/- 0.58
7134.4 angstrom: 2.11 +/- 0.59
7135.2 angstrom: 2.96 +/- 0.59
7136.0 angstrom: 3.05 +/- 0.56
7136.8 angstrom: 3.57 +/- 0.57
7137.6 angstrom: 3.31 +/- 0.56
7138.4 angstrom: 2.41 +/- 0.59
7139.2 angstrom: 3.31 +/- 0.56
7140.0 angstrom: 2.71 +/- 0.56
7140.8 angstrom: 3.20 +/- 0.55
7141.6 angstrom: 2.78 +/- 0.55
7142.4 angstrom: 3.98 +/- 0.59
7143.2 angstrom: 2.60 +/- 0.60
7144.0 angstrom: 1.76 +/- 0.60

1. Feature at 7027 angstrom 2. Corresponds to H-alpha 6563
